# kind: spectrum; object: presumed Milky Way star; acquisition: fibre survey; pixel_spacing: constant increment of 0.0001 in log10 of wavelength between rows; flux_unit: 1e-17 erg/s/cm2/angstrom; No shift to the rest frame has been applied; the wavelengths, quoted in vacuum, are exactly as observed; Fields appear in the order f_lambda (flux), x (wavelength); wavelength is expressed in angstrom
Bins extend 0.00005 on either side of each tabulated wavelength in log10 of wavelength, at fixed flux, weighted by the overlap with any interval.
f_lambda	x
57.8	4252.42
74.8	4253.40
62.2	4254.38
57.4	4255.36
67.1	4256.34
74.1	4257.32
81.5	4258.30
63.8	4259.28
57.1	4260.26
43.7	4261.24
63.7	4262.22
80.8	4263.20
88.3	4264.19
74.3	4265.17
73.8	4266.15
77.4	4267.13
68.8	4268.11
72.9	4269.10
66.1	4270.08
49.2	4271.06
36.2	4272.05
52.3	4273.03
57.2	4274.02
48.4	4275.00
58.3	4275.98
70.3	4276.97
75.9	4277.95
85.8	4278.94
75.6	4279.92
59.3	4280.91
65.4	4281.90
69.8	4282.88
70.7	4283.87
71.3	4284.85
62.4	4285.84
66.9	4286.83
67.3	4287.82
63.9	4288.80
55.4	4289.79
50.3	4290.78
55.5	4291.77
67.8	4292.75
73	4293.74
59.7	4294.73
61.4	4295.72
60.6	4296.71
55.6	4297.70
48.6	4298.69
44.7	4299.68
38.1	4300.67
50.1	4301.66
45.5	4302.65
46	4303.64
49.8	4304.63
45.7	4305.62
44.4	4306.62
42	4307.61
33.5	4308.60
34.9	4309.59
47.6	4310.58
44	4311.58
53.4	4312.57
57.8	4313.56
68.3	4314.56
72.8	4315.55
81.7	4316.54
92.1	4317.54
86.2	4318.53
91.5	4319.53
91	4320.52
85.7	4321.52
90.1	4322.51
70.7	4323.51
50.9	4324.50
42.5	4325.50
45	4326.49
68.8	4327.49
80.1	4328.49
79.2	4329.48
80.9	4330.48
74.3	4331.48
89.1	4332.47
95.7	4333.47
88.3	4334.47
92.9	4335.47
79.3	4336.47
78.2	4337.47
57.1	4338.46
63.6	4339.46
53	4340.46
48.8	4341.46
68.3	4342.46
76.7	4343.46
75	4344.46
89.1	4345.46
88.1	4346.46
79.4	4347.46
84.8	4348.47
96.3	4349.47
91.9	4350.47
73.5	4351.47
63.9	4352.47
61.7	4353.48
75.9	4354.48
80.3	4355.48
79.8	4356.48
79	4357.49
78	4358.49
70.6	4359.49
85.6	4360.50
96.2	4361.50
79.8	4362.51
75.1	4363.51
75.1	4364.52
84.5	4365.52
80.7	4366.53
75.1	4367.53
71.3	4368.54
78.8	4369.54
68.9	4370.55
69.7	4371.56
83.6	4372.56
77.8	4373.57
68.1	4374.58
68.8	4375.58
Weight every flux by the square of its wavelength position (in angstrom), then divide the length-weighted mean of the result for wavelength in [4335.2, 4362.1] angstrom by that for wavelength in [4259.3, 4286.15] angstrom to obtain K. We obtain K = 1.20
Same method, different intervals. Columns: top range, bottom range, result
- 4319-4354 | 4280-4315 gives 1.39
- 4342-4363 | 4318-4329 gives 1.11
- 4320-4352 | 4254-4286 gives 1.18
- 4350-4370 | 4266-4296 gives 1.26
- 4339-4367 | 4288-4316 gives 1.50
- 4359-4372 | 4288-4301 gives 1.41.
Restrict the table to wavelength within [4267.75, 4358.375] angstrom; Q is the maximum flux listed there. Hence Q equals 96.3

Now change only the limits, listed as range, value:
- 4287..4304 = 73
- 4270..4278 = 75.9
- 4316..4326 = 92.1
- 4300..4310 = 50.1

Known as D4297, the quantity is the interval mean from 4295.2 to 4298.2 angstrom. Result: 59.1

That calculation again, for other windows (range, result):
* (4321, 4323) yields 87.9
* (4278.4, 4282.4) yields 71.5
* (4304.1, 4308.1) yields 45.4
